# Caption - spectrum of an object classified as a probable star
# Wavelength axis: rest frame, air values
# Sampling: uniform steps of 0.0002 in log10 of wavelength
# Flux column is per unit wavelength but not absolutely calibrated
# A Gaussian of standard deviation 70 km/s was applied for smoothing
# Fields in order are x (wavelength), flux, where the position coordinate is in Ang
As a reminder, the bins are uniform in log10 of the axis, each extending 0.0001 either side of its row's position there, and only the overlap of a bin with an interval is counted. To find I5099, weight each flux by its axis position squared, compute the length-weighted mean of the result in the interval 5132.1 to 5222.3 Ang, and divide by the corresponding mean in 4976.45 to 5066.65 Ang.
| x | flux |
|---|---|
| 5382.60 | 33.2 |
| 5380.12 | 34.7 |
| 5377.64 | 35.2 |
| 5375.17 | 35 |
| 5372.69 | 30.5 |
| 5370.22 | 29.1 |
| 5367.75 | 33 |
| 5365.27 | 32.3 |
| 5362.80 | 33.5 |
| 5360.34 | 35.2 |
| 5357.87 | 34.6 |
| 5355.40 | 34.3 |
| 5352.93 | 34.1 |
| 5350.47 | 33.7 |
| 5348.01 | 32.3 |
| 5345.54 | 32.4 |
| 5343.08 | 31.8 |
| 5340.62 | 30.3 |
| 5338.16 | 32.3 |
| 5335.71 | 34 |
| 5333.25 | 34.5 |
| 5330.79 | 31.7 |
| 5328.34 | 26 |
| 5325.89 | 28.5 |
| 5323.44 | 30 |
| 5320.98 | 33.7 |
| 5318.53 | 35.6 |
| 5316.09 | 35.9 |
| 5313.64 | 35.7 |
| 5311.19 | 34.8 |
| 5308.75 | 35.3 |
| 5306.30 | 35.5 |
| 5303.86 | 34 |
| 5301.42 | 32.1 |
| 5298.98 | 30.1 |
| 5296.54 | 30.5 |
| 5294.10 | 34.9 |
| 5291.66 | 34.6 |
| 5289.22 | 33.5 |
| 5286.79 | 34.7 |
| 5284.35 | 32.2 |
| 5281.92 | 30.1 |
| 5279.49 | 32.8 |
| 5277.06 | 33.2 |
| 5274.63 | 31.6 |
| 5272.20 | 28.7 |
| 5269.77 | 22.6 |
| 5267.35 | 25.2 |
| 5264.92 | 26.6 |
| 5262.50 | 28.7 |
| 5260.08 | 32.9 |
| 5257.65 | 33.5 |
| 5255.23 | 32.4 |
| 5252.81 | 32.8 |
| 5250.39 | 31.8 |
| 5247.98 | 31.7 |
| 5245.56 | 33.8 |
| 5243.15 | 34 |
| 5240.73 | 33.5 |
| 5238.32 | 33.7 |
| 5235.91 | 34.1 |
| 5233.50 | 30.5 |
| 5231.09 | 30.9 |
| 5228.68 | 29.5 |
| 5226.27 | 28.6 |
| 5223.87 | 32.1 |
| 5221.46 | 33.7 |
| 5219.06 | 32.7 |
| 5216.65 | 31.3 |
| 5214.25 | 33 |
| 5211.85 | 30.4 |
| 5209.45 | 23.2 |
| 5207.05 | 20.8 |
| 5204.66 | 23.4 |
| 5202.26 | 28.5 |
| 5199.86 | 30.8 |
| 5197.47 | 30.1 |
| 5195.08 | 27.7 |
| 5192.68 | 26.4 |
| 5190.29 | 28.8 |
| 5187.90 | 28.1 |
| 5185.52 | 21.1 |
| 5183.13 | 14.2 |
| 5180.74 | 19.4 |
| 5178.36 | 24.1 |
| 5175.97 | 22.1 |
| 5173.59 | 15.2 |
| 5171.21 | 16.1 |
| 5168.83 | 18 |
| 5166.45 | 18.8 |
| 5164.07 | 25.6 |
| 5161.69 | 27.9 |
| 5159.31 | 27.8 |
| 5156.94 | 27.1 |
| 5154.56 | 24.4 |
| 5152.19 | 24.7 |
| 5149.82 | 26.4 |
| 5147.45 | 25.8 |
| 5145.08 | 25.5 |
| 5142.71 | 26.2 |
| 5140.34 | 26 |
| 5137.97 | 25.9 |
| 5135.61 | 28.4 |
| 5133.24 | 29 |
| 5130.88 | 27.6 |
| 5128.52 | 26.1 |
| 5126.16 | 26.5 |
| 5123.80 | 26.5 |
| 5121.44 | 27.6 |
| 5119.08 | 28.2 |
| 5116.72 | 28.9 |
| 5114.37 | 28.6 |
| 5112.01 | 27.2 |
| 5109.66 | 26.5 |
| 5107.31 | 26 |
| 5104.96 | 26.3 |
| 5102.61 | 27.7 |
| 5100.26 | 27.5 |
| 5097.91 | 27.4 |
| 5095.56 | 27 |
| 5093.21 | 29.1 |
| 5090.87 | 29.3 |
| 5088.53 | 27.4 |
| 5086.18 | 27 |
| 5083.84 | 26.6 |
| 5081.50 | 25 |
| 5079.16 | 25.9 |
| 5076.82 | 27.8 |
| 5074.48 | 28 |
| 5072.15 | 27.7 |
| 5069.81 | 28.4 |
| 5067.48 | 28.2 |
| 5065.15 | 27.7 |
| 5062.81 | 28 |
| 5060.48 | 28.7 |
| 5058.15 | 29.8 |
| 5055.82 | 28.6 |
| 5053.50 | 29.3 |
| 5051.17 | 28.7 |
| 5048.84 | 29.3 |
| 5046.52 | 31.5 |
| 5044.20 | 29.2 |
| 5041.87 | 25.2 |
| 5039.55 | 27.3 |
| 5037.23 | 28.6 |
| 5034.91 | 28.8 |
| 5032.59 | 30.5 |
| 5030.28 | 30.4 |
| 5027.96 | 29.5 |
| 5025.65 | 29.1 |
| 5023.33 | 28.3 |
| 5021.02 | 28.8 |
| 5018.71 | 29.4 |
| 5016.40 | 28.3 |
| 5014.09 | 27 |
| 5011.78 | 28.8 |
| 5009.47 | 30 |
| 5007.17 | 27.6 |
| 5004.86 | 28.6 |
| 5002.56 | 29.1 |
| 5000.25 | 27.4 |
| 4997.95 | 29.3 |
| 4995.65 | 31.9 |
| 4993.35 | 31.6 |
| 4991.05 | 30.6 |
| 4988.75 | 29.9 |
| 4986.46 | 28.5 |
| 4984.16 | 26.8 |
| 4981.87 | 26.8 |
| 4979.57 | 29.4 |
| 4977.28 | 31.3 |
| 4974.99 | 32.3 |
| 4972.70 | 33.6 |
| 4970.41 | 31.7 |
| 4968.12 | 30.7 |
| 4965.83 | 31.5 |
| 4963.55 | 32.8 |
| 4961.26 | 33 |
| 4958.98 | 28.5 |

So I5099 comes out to 0.9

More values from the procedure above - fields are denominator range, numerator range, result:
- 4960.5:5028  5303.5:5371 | 1.27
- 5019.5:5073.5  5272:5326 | 1.27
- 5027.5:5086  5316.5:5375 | 1.28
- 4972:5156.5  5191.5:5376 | 1.22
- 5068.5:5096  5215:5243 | 1.23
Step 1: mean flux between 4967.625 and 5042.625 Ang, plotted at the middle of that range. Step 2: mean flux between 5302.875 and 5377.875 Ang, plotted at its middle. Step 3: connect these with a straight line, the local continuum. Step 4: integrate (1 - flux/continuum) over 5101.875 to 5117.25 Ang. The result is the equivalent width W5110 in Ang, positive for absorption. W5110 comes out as 1.6 Ang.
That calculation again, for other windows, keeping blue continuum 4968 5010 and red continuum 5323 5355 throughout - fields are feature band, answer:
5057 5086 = 2.5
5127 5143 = 1.9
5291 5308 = -0.8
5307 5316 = -1.1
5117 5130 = 1.5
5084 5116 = 3.1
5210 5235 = 0.0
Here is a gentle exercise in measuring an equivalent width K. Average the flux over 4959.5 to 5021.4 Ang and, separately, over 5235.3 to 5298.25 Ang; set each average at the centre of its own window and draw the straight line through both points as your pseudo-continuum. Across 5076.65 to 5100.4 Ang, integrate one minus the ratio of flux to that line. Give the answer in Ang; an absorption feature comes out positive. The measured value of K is 2.5 Ang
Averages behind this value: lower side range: 29.9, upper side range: 31.7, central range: 27.2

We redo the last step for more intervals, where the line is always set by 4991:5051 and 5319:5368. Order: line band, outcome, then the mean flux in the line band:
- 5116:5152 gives 4.0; 26.9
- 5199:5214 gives 2.2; 26.5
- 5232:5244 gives -0.7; 33.1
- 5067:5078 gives 0.6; 28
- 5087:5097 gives 0.6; 28.1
